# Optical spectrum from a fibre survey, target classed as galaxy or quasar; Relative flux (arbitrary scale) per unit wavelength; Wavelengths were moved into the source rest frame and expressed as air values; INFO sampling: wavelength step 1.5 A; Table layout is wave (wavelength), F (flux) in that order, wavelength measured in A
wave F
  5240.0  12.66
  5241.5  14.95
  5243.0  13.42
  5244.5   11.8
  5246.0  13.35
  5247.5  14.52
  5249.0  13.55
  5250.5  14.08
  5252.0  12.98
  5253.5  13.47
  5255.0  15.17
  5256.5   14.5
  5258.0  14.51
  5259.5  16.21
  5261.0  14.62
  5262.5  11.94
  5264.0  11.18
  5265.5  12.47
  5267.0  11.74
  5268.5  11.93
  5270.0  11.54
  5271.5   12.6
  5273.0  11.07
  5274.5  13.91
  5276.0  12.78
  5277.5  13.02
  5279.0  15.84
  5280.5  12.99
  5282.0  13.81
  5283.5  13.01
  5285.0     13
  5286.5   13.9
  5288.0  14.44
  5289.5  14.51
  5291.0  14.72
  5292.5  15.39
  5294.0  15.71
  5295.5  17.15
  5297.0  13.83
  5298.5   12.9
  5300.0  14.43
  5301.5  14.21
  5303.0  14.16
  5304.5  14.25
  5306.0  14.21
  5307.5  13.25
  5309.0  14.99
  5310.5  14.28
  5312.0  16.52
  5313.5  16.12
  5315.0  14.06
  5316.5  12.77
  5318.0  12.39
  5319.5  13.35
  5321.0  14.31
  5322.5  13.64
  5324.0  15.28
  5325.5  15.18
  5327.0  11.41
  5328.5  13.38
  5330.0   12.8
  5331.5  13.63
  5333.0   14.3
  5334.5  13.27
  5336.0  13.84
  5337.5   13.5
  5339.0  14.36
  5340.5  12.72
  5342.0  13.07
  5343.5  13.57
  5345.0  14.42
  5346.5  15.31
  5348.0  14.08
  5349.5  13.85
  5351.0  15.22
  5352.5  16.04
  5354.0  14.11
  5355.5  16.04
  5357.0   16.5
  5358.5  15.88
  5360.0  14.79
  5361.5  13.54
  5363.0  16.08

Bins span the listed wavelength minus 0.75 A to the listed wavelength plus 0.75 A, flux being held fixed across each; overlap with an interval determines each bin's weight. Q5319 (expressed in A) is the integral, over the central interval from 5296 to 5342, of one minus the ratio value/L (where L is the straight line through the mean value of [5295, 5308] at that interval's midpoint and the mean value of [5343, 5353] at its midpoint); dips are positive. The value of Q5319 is 1.5 A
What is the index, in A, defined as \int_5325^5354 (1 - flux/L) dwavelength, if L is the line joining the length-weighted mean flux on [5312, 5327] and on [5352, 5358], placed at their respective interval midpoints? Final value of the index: 2.1 A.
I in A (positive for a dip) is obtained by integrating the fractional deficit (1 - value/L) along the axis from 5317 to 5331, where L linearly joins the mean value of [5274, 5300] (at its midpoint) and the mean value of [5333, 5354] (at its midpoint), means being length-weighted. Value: 0.6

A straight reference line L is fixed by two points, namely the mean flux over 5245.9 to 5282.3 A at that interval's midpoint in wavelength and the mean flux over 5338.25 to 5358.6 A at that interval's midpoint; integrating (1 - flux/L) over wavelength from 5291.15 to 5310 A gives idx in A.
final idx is -0.88 A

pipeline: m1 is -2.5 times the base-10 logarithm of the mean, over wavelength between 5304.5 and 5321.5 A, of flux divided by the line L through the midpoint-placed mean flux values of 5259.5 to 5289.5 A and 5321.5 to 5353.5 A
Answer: -0.05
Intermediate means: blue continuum 13.1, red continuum 14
